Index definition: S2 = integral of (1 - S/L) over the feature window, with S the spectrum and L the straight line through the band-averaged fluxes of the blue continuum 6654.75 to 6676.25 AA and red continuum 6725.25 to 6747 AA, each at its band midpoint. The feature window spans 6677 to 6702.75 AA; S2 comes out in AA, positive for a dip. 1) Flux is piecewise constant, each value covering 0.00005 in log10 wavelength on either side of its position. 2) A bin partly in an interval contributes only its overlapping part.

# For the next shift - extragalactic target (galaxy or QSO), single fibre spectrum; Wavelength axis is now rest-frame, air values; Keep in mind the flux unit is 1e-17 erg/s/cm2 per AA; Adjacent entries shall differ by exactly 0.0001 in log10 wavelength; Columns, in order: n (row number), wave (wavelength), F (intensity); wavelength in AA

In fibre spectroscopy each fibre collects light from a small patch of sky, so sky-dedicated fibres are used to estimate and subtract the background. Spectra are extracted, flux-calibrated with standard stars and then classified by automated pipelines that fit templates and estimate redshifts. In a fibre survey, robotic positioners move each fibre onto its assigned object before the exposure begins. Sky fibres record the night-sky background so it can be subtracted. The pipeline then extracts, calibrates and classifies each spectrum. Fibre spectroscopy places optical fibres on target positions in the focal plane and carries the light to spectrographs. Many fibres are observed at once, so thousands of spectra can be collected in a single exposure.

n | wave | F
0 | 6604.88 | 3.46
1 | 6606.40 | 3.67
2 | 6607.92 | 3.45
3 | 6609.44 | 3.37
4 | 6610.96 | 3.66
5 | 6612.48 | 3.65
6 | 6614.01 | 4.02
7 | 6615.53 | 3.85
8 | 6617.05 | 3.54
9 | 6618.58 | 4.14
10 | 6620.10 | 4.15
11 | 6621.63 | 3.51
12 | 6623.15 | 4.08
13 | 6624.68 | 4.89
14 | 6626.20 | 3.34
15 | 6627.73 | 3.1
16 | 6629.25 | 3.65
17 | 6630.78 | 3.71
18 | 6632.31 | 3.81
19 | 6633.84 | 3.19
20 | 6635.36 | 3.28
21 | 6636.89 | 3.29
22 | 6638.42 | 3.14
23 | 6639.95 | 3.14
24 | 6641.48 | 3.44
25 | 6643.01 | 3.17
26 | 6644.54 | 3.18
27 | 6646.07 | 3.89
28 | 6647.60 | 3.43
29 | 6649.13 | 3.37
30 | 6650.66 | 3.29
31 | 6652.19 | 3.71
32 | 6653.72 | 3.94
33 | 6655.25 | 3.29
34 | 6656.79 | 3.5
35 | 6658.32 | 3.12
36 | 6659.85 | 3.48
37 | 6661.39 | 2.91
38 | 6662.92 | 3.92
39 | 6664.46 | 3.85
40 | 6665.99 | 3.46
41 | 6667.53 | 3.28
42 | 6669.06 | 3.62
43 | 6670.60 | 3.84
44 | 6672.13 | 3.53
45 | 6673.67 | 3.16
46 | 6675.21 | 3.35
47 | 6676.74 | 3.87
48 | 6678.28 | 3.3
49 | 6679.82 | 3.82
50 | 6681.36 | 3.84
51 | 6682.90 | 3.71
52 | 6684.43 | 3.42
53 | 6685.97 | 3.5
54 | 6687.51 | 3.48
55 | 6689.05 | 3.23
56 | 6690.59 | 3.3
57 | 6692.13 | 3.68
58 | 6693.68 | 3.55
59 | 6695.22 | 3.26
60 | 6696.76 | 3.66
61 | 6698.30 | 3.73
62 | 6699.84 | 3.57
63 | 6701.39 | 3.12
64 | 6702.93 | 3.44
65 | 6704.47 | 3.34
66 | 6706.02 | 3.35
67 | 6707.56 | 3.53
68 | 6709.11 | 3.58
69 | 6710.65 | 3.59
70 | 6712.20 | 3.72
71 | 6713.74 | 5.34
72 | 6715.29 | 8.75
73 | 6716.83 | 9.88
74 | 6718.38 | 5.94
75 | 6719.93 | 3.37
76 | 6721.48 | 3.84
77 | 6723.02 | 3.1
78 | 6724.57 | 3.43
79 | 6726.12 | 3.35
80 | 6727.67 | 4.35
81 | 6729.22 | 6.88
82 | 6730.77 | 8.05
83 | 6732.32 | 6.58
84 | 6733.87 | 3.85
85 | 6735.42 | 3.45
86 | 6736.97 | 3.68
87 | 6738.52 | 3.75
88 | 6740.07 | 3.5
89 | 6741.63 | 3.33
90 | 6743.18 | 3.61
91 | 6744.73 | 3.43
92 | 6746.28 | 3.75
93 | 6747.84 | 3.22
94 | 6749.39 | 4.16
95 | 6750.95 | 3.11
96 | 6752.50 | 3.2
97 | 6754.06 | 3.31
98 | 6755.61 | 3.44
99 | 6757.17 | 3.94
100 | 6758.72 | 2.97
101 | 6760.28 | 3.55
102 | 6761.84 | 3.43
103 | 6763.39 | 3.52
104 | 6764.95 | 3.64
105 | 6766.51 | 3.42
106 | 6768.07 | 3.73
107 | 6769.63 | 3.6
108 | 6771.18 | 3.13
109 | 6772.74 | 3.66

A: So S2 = 1.78 AA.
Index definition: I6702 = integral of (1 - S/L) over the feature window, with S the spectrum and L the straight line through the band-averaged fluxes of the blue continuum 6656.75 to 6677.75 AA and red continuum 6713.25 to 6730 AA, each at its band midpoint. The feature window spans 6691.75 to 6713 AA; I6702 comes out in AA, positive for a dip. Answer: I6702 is 5.2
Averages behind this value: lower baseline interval 3.49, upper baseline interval 5.29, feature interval 3.51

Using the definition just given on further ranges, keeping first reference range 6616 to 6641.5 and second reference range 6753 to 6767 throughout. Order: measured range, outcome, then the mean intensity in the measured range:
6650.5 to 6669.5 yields 0.5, 3.49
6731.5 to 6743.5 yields -1.7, 4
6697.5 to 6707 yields 0.3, 3.43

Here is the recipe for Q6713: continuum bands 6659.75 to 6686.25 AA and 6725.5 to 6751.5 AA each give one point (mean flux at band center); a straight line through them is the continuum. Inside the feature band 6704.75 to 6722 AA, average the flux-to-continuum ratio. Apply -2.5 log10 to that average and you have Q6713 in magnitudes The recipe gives -0.24 mag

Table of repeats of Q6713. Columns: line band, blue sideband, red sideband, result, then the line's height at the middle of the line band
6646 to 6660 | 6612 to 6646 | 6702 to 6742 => 0.110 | 3.86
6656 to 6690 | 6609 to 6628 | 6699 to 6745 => 0.180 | 4.14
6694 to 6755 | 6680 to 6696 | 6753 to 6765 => -0.203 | 3.48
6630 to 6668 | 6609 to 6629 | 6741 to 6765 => 0.088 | 3.72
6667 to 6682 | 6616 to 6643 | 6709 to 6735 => 0.220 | 4.36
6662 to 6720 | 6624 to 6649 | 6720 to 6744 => 0.001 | 3.94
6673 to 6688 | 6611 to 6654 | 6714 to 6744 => 0.193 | 4.24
